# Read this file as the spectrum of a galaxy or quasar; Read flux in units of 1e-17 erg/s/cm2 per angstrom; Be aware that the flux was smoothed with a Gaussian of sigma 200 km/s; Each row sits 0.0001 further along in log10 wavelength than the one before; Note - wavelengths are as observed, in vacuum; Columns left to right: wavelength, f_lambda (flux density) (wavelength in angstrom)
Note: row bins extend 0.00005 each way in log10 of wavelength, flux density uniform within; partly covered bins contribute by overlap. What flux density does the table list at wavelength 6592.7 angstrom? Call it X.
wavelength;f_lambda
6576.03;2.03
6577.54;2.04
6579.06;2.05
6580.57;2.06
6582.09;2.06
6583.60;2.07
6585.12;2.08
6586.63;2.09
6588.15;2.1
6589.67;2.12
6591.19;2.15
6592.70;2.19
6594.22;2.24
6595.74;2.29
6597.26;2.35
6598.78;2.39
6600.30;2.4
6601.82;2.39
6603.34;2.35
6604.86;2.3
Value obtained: 2.19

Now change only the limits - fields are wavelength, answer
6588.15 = 2.1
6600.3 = 2.4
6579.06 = 2.05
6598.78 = 2.39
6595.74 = 2.29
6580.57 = 2.06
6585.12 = 2.08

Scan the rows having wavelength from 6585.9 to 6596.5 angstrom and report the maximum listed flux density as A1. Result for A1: 2.29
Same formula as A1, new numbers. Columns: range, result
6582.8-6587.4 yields 2.09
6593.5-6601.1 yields 2.4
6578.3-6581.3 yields 2.06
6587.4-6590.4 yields 2.12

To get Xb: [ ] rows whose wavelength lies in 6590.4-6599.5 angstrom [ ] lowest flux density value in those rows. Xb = 2.15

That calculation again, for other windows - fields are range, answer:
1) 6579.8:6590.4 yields 2.06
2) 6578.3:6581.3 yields 2.05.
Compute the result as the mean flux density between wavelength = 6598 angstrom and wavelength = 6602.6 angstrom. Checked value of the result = 2.39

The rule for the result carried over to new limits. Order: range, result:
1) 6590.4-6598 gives 2.24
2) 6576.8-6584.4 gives 2.06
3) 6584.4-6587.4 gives 2.09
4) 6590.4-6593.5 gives 2.17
